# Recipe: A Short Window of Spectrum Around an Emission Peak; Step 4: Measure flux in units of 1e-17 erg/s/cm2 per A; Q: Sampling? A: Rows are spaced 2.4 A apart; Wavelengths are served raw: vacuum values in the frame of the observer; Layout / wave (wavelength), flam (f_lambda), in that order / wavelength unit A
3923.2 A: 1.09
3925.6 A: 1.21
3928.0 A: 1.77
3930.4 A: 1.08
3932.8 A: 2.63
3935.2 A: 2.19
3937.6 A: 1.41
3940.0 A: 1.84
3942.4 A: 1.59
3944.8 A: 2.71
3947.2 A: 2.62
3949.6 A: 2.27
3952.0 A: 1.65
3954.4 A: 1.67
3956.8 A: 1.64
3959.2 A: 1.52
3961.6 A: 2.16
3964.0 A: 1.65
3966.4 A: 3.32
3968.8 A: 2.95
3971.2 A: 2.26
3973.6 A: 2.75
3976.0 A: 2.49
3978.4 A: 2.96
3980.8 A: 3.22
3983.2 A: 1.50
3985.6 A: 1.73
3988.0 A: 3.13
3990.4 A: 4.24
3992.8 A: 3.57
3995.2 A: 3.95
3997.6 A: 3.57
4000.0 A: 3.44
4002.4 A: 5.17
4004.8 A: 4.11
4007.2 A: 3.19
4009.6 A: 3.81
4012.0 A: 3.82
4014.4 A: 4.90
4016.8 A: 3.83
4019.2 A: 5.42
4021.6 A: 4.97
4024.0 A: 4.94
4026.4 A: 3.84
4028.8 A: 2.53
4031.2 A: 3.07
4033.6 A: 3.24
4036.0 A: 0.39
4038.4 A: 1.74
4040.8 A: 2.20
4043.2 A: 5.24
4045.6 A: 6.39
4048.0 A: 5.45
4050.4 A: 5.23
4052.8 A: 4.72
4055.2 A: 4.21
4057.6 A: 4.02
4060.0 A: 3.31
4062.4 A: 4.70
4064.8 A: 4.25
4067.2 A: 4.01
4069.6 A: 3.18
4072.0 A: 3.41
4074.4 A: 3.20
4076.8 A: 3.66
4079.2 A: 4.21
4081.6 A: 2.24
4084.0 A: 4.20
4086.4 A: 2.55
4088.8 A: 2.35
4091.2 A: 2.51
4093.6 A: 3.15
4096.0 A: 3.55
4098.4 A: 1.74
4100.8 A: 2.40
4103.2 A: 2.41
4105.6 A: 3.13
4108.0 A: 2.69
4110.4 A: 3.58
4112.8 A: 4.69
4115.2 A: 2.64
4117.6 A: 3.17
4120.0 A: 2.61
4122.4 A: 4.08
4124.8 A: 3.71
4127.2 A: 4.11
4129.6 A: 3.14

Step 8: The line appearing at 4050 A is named Lyman alpha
